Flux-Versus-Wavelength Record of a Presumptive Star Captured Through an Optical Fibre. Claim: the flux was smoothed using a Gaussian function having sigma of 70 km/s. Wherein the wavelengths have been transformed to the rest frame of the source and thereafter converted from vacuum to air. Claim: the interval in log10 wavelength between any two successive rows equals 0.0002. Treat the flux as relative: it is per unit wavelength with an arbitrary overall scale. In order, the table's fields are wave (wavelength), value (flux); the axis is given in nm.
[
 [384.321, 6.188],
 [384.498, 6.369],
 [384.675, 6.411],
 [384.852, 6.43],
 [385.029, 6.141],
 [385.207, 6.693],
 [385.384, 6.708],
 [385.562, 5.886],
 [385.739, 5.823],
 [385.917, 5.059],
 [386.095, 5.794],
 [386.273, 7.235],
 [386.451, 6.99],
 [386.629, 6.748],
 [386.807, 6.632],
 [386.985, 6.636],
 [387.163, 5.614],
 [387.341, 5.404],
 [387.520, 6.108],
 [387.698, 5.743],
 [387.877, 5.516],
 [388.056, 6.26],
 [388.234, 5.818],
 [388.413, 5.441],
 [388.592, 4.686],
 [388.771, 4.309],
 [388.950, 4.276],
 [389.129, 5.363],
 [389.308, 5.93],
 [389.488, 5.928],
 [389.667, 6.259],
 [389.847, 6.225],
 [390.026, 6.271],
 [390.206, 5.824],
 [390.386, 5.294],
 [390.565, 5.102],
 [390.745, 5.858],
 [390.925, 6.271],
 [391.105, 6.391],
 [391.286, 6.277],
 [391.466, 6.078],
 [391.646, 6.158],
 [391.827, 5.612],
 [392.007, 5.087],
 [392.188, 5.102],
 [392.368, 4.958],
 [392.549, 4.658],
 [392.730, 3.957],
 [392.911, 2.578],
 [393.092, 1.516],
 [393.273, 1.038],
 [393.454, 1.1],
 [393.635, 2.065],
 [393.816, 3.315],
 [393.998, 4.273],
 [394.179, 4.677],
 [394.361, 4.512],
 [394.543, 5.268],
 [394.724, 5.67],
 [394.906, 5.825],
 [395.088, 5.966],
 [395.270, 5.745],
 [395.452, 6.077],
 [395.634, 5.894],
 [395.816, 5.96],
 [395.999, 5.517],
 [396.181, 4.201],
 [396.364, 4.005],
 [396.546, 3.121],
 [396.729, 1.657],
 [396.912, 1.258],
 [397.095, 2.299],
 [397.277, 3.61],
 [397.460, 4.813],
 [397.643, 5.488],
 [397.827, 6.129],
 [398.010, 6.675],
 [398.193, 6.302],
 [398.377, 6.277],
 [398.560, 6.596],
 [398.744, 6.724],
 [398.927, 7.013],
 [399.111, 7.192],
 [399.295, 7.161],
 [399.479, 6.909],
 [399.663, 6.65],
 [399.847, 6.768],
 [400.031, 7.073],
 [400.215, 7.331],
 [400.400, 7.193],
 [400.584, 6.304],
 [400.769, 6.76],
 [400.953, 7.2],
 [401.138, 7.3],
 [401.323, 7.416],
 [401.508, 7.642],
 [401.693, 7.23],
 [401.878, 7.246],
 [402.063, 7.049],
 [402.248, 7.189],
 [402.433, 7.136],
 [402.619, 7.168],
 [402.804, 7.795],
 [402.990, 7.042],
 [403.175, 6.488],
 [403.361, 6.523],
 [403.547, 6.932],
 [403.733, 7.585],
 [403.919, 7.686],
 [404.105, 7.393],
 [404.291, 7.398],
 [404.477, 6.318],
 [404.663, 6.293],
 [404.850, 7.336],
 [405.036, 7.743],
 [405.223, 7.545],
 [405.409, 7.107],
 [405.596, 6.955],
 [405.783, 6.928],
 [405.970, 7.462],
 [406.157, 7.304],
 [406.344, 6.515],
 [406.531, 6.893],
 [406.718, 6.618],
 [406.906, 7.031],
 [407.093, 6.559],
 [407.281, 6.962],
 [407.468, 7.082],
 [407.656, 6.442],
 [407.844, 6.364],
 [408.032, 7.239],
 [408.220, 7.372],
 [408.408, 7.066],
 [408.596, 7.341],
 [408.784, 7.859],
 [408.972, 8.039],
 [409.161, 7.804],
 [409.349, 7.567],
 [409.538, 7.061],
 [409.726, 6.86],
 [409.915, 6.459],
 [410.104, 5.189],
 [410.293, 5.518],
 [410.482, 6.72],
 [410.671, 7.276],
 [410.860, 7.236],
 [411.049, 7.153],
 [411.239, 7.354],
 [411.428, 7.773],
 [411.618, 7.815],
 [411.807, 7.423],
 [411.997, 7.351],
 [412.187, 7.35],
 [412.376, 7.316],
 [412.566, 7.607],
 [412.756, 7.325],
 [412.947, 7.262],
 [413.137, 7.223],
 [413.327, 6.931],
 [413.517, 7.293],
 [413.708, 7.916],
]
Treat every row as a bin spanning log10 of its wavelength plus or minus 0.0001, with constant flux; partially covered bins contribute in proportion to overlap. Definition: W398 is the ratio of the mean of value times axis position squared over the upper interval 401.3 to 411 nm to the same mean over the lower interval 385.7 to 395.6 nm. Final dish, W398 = 1.5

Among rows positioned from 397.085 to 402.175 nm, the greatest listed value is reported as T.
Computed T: 7.642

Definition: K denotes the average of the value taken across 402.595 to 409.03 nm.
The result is 7.09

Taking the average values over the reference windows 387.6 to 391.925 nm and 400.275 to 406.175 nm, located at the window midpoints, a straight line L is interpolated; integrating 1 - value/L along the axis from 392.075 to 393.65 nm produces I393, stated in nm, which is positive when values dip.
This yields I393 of 0.77 nm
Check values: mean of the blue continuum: 5.7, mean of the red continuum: 7.14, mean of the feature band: 3.07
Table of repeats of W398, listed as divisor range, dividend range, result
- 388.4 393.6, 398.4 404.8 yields 1.52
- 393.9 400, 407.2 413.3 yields 1.42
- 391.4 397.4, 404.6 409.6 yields 1.81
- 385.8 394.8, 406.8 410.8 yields 1.48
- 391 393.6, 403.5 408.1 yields 1.76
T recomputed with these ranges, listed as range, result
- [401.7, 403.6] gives 7.795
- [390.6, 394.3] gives 6.391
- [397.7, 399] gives 7.013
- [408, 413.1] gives 8.039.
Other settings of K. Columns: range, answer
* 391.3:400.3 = 4.99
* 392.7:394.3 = 2.71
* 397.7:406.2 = 7.02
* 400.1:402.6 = 7.15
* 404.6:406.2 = 7.2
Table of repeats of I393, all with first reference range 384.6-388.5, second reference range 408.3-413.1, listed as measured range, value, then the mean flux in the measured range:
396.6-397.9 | 0.60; 3.56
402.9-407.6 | -0.05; 7.02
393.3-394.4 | 0.57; 3.14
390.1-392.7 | 0.31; 5.58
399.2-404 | -0.22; 7.1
